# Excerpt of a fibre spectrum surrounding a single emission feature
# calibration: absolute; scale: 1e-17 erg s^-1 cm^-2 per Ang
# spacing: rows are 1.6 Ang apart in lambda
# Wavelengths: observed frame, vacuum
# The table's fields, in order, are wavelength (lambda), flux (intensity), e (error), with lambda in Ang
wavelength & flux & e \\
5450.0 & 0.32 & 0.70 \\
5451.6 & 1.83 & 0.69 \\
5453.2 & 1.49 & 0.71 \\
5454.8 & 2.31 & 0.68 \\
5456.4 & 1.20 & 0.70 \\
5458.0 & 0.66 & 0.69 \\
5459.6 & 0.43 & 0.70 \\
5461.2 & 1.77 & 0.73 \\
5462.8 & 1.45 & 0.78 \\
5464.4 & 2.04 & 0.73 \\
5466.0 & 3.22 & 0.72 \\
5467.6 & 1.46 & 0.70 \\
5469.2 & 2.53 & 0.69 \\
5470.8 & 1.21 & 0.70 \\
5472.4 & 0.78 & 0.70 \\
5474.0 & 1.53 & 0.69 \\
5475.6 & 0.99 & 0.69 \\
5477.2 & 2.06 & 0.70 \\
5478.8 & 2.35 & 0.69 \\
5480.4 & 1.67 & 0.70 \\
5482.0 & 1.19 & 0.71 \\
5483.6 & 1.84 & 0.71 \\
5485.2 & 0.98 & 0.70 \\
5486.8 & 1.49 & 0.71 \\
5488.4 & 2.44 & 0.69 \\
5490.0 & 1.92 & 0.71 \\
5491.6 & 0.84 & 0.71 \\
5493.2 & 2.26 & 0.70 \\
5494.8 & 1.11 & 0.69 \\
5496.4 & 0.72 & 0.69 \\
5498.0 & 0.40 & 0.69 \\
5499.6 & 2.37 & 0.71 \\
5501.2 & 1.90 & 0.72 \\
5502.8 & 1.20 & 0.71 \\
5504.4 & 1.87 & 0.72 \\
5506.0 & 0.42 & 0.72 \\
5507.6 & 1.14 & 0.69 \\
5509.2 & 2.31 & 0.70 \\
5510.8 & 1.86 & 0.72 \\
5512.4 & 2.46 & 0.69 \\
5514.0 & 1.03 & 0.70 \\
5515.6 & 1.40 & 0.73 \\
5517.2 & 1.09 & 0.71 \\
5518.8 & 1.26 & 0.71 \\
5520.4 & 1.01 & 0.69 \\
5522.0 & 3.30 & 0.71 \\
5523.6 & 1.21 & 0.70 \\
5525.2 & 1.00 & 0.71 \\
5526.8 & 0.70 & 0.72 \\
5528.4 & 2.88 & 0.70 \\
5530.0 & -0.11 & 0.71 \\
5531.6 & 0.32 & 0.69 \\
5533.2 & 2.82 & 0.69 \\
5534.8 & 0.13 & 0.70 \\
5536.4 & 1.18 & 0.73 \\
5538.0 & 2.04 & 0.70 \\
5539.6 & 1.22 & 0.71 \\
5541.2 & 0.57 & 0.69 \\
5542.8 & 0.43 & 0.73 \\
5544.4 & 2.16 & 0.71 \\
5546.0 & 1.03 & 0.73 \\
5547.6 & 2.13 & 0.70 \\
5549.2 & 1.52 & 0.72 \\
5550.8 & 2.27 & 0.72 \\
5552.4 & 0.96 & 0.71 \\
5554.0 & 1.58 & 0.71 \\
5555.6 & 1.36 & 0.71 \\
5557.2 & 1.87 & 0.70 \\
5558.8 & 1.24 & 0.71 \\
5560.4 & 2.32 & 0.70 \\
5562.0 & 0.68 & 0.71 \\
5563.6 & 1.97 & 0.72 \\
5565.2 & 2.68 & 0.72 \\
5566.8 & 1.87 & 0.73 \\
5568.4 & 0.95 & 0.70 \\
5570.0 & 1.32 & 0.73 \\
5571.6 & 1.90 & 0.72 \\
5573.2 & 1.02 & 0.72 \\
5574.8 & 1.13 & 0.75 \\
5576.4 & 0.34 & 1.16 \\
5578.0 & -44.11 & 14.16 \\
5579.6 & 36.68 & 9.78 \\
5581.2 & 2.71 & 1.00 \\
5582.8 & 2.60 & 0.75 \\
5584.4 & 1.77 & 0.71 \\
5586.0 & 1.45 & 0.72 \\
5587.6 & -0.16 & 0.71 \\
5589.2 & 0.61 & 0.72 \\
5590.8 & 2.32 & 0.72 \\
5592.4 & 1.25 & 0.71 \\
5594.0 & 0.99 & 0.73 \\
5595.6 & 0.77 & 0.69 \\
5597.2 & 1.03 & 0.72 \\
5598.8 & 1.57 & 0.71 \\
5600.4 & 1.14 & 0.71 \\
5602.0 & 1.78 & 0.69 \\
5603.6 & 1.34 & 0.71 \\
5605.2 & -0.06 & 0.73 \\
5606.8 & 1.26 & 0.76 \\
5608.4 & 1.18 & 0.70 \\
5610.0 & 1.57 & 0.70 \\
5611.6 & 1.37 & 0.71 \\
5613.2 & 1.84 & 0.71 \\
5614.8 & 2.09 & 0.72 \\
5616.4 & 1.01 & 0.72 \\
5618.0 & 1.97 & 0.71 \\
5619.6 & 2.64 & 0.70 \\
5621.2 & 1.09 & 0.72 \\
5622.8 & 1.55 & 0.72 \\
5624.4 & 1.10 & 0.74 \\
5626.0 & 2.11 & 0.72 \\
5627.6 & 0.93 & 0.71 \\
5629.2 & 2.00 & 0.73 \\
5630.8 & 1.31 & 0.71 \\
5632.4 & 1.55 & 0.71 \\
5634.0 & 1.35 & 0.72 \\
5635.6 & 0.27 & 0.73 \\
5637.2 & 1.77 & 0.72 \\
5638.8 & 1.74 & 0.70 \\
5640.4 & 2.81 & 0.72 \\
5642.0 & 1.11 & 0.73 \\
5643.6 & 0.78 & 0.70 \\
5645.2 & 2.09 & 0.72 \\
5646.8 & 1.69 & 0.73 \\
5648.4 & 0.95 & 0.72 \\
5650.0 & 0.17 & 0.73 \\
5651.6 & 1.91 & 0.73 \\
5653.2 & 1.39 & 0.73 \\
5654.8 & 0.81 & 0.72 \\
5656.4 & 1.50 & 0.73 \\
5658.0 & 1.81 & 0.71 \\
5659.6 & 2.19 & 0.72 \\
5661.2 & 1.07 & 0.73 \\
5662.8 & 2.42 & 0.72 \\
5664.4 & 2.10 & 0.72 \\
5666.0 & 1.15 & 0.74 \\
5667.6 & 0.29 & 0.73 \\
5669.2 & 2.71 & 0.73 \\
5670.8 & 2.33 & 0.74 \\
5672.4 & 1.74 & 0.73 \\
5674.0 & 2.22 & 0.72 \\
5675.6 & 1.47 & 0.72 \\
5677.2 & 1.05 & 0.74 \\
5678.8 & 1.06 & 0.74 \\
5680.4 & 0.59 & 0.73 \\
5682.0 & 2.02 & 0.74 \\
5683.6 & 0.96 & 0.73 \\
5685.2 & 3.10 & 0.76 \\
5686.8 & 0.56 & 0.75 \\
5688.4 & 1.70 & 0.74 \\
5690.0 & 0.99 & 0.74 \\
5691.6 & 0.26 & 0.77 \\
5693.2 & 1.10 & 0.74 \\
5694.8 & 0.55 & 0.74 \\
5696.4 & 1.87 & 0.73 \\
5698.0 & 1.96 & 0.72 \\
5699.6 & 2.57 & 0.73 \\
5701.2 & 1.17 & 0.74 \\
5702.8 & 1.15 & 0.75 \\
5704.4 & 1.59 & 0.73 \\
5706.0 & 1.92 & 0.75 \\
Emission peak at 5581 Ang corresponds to Hgamma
